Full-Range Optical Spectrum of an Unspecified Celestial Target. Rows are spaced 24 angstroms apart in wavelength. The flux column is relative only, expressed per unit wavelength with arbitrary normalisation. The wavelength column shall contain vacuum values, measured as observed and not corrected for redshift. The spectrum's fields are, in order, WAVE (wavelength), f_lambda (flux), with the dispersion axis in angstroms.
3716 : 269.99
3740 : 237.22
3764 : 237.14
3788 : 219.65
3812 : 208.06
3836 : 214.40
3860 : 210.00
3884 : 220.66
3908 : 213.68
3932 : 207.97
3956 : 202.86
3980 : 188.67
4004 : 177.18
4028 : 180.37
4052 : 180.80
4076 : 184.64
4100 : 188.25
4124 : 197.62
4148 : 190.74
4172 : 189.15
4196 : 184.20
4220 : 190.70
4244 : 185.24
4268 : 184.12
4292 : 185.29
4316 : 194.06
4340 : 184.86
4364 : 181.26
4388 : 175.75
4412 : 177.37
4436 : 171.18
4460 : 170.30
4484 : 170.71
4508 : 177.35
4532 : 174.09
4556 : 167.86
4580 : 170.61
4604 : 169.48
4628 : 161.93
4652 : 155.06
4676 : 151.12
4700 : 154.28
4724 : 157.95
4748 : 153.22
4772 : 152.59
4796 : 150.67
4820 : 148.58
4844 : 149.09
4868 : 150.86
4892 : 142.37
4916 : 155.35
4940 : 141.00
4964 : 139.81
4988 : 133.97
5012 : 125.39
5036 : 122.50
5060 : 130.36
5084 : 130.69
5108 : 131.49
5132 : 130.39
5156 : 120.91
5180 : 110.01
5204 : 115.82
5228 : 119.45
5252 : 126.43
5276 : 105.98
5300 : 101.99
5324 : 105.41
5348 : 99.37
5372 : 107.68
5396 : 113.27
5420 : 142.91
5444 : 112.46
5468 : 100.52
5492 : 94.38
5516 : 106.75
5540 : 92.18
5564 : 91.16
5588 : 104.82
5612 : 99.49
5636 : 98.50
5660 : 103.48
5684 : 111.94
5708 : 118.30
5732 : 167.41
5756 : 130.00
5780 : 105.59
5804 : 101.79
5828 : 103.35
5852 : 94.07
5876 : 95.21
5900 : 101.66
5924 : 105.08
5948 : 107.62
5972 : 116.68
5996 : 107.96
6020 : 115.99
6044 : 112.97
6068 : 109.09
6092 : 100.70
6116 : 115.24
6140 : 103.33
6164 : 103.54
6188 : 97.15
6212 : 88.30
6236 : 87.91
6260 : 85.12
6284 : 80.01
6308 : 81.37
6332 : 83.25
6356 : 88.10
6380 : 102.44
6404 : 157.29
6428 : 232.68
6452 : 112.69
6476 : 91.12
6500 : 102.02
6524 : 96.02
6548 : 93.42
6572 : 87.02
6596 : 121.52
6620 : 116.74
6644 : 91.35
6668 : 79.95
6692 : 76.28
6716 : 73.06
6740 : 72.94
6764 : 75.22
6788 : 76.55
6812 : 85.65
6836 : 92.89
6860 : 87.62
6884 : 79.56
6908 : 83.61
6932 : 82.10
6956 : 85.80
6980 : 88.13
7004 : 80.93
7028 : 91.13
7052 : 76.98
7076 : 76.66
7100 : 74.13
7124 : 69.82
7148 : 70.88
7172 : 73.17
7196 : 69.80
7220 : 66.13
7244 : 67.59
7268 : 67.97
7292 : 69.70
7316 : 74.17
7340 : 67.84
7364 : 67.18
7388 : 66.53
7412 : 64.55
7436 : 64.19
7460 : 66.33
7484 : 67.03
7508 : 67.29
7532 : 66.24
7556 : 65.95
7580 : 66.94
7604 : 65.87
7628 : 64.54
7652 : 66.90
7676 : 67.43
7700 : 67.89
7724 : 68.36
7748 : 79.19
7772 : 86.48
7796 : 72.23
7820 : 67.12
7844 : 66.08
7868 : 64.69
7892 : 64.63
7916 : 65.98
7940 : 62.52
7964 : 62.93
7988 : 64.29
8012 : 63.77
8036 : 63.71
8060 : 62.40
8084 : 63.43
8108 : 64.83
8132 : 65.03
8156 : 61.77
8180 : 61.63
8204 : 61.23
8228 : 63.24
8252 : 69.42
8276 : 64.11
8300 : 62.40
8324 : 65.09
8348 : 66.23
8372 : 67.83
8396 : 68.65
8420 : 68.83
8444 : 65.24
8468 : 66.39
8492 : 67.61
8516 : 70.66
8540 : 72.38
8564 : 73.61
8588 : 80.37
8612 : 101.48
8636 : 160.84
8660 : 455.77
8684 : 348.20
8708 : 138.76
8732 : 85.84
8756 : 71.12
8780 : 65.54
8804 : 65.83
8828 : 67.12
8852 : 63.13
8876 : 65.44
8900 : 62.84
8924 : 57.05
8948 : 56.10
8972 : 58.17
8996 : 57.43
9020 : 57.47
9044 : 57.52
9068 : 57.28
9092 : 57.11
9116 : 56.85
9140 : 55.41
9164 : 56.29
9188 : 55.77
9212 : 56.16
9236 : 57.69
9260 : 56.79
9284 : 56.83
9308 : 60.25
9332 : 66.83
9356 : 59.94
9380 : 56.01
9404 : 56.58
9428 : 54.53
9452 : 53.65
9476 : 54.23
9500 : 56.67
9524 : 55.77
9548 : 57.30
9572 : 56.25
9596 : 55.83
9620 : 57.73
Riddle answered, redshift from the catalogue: 0.320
